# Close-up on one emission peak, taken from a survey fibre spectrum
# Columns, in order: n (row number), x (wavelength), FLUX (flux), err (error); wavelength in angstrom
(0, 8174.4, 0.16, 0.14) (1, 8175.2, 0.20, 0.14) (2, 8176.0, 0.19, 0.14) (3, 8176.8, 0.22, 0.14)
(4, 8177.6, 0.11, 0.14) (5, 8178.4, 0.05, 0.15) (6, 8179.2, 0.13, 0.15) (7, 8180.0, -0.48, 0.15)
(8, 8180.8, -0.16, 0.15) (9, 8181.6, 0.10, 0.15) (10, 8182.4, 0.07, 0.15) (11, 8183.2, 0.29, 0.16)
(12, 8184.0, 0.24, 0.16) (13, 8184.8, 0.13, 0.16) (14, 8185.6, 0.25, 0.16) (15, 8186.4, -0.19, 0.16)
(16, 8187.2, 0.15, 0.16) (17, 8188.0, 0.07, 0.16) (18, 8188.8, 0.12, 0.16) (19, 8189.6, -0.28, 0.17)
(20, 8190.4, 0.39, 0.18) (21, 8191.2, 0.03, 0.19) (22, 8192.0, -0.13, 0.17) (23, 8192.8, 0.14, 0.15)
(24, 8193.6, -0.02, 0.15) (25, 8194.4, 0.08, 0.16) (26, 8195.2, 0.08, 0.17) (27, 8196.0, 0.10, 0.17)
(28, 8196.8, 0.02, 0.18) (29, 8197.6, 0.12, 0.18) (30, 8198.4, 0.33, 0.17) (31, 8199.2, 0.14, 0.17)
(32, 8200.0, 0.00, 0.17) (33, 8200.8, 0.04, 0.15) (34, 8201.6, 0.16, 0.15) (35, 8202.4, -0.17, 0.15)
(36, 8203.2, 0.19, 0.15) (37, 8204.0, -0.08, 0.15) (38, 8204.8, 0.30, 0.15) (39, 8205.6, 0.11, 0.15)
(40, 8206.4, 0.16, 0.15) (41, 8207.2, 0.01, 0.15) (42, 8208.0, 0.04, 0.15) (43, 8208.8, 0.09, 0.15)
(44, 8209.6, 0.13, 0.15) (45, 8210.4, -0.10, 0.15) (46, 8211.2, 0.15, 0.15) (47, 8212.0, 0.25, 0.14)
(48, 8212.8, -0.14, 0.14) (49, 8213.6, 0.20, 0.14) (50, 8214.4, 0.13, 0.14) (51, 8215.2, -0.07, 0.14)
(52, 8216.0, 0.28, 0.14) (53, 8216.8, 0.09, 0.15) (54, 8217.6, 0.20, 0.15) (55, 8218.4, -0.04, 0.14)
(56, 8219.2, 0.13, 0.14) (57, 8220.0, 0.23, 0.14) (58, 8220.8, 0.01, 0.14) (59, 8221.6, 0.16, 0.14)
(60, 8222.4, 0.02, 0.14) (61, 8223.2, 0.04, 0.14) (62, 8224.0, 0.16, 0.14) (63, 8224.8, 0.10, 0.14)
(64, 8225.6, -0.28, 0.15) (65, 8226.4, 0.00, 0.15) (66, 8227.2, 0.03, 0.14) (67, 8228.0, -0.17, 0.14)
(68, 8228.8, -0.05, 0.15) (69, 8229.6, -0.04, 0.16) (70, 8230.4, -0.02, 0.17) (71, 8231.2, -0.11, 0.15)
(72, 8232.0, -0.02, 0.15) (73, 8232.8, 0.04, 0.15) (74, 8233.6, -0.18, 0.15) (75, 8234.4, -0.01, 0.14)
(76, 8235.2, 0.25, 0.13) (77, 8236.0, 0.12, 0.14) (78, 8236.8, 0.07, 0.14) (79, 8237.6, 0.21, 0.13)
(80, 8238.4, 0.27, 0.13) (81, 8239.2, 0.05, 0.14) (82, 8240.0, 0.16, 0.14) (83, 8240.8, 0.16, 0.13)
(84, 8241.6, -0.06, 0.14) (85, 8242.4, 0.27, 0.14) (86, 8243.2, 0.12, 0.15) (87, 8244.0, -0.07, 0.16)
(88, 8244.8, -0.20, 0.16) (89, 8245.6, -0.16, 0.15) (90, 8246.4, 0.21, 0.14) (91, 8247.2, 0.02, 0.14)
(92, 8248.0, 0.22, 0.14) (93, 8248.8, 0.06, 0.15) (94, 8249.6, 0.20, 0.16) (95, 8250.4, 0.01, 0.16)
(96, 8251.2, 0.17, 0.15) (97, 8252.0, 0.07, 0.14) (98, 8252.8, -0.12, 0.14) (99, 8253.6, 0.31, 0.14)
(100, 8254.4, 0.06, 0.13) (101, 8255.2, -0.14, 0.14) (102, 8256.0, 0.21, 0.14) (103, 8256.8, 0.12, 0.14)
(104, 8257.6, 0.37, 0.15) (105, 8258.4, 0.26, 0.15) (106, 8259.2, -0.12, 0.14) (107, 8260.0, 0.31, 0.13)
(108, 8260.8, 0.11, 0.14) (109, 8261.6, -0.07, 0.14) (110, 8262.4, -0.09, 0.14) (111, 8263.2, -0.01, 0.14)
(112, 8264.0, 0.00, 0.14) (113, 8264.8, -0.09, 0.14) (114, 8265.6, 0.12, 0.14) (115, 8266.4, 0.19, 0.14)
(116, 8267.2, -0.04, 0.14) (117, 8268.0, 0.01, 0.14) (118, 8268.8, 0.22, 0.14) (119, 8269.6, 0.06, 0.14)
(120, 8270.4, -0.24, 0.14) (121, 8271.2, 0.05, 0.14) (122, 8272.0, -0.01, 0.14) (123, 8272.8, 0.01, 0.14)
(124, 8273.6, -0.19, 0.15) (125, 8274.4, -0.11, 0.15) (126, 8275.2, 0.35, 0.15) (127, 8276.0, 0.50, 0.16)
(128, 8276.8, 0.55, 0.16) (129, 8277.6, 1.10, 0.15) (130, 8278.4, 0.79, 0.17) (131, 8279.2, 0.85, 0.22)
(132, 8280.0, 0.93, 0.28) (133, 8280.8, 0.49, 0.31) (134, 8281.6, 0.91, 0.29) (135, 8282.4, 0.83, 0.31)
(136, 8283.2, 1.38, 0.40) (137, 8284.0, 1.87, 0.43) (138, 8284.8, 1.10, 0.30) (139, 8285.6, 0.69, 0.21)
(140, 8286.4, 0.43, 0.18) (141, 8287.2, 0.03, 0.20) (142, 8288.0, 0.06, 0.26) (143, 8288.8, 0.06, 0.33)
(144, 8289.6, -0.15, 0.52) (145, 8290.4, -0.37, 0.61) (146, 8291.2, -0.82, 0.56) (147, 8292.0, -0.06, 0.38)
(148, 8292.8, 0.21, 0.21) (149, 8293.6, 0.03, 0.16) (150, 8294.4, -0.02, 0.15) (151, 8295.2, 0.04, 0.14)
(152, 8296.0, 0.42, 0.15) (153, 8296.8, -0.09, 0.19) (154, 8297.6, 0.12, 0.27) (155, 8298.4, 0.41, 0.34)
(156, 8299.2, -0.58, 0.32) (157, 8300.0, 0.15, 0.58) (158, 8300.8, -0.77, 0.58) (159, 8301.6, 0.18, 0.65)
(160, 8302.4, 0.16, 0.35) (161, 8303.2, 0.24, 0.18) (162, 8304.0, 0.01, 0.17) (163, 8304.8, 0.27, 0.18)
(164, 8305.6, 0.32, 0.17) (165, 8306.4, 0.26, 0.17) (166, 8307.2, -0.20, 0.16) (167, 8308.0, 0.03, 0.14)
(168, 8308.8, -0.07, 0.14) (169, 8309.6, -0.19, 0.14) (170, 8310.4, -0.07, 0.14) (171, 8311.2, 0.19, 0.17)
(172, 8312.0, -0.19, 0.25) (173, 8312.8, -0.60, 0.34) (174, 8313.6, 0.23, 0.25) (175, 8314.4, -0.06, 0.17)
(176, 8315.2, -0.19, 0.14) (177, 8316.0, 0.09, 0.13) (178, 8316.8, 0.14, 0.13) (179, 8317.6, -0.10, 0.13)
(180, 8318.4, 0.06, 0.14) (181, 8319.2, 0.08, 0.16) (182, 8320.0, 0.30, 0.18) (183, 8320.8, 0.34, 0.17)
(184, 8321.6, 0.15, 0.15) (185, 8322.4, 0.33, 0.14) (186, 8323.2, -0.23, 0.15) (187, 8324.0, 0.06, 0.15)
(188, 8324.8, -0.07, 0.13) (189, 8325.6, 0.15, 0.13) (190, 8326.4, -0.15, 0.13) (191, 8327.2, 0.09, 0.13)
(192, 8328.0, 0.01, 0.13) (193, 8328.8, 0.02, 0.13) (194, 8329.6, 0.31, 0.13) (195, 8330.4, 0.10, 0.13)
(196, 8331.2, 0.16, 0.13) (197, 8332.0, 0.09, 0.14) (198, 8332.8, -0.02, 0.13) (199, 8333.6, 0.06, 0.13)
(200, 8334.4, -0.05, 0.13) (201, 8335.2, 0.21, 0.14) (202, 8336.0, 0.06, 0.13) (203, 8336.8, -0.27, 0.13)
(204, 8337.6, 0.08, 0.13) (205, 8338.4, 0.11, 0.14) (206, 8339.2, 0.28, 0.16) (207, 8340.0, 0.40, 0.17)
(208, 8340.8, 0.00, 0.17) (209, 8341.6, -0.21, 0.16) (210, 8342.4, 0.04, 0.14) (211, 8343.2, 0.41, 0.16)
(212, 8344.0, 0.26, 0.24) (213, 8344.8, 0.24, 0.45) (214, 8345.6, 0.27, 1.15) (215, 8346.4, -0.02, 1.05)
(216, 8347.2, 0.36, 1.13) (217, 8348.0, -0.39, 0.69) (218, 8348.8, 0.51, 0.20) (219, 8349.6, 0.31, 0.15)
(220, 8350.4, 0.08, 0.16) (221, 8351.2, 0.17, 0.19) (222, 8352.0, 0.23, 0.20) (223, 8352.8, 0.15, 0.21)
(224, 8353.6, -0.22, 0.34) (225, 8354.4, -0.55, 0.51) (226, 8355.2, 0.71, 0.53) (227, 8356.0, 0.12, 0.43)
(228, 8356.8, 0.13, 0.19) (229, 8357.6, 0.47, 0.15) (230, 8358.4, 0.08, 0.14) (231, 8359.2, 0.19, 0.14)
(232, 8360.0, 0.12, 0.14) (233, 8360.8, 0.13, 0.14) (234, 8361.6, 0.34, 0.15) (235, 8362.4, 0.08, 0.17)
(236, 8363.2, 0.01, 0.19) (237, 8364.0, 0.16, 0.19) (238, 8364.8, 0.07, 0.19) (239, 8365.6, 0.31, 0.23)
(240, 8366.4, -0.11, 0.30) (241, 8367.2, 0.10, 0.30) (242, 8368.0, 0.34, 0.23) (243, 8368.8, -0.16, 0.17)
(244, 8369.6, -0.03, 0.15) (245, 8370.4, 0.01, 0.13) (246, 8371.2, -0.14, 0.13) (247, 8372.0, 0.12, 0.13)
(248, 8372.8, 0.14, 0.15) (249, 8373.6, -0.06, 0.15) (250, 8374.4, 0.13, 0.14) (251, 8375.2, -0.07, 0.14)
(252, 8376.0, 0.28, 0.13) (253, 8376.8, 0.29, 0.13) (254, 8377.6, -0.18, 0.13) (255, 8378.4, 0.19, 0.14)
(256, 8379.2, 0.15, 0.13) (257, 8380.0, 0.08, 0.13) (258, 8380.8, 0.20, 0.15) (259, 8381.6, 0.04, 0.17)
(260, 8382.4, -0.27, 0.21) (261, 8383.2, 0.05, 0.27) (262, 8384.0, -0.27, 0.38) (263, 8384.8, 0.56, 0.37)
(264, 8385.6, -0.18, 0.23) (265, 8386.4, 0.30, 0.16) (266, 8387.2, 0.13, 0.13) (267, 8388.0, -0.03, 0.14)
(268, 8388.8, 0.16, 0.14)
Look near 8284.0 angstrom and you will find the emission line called [O II] 3727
